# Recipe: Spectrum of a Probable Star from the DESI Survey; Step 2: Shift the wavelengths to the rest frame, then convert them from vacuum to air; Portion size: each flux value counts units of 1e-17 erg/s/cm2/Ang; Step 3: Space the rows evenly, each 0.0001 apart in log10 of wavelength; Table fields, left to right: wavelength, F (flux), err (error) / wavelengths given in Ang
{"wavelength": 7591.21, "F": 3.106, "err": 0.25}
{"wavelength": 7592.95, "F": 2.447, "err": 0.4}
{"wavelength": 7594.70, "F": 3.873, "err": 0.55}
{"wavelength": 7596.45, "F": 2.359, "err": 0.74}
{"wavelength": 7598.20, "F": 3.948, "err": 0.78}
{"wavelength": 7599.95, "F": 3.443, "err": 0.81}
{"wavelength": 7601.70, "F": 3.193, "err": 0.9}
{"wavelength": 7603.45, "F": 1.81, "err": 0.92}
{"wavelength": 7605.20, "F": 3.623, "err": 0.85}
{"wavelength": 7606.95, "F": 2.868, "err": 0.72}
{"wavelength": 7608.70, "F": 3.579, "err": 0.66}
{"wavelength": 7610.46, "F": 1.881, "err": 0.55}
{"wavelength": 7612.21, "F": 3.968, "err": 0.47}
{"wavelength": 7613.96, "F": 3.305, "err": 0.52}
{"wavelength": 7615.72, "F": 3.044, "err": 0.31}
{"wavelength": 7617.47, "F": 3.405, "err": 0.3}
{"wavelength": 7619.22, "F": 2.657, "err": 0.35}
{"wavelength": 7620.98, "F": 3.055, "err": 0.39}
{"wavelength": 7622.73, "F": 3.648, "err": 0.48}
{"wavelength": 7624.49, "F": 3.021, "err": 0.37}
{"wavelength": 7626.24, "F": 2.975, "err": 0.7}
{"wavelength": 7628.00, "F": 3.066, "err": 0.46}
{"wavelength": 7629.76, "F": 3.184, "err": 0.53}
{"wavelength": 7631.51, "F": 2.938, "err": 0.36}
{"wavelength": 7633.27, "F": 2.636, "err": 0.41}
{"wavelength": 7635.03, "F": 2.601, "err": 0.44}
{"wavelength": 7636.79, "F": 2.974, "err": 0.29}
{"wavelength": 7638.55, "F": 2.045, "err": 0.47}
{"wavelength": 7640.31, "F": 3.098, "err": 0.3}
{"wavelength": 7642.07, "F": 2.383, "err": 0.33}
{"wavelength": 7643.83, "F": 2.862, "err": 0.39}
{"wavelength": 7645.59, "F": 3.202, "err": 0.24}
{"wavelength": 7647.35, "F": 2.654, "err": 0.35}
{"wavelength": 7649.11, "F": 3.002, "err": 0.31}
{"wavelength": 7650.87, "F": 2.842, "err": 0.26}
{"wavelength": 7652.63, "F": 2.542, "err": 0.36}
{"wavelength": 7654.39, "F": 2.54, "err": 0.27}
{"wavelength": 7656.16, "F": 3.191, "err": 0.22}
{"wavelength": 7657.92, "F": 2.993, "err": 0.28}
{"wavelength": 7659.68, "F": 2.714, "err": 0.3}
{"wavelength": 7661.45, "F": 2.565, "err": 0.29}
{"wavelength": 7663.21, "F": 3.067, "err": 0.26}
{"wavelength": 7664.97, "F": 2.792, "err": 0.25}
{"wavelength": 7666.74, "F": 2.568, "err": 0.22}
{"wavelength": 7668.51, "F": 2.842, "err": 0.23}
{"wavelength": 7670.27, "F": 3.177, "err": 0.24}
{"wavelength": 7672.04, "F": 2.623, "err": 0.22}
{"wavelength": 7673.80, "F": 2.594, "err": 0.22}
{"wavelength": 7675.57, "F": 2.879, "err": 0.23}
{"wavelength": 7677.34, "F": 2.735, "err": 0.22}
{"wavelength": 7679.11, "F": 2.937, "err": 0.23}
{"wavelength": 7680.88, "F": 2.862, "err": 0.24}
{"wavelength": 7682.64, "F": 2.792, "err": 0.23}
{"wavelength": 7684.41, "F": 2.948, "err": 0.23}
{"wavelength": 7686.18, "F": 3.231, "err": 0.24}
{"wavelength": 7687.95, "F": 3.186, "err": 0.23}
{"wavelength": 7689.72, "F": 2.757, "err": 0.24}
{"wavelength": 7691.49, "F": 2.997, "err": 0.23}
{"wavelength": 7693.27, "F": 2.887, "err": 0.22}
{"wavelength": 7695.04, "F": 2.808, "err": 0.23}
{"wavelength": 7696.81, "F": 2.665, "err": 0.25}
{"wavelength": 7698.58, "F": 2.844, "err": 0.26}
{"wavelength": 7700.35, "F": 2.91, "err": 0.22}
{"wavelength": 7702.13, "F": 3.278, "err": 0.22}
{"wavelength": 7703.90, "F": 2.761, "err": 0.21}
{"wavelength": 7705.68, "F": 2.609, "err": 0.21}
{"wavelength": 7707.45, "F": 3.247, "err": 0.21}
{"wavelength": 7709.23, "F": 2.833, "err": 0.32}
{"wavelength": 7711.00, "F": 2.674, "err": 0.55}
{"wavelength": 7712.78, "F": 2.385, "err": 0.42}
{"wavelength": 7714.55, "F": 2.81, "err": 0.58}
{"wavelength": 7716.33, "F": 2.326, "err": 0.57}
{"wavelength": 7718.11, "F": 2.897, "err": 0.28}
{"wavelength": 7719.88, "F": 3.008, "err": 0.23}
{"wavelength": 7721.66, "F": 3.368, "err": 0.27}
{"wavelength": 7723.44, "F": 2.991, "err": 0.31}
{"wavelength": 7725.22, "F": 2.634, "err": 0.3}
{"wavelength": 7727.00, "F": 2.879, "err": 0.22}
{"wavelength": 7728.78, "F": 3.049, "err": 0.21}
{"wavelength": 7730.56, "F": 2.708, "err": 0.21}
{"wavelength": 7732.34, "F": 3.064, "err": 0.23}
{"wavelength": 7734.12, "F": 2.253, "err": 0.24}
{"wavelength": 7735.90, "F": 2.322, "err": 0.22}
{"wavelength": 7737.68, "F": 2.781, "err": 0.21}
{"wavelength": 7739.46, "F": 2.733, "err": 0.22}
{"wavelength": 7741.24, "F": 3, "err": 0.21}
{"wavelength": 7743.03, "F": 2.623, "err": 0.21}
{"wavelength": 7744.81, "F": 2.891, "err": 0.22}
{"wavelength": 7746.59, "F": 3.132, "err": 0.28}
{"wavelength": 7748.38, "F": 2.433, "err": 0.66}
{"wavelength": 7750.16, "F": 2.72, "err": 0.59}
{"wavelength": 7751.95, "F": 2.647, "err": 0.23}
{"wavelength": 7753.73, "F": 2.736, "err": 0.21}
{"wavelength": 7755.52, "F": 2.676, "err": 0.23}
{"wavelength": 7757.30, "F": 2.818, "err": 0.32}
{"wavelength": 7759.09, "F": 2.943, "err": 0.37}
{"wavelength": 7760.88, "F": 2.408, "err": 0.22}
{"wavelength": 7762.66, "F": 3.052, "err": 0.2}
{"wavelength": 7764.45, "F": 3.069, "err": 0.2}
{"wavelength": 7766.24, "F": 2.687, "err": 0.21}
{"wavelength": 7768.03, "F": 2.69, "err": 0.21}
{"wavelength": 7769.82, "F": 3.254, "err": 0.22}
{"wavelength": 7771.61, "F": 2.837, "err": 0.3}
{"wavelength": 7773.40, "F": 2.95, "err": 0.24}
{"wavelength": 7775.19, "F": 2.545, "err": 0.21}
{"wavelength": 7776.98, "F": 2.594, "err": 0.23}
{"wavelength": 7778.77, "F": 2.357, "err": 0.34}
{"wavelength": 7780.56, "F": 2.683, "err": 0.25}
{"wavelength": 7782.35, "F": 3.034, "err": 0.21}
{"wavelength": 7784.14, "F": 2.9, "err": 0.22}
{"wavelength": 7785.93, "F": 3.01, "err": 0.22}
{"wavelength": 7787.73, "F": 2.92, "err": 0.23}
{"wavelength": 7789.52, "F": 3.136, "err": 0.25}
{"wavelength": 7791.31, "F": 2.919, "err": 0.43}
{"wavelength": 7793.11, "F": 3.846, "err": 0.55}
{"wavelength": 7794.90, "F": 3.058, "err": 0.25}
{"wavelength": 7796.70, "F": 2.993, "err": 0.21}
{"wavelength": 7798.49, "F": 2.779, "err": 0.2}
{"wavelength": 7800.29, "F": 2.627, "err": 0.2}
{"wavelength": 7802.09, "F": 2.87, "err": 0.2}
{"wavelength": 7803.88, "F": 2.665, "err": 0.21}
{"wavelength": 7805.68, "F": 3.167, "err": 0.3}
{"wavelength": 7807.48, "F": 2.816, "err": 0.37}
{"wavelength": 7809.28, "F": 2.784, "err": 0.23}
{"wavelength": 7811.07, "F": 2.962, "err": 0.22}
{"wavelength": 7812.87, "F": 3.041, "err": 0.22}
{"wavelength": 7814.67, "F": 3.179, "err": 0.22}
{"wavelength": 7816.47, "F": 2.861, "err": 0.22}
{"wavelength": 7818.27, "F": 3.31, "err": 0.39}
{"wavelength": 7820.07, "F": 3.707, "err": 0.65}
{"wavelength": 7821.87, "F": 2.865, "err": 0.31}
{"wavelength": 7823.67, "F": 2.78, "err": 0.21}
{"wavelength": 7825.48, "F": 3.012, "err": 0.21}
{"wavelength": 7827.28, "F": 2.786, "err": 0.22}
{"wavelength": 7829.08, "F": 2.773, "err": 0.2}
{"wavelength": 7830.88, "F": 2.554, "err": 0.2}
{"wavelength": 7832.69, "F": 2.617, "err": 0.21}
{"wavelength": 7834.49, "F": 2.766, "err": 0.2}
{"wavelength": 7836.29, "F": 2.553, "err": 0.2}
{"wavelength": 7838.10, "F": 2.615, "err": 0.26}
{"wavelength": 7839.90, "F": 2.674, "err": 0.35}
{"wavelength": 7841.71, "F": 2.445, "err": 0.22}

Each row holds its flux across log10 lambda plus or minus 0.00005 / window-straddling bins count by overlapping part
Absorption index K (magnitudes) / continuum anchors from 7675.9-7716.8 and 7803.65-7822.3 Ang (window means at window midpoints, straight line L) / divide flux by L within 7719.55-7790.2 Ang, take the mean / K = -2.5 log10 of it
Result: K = 0.05 mag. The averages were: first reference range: 2.85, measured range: 2.81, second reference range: 3.05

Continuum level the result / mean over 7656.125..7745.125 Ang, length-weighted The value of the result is 2.83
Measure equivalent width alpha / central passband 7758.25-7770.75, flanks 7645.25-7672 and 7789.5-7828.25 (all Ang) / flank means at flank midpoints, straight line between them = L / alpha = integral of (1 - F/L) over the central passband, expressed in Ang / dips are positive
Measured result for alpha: 0.3 Ang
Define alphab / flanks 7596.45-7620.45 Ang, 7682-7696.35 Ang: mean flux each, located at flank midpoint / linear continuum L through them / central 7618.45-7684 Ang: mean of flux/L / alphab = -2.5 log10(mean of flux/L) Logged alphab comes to 0.06 mag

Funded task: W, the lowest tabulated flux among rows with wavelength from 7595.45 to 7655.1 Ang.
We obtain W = 1.81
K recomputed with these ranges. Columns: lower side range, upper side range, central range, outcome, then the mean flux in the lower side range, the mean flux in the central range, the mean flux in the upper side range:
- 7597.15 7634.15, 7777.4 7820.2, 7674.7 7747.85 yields 0.07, 3.1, 2.84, 2.97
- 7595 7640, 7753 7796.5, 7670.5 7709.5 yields 0.03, 3.02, 2.89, 2.88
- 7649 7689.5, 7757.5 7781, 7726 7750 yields 0.02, 2.85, 2.76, 2.78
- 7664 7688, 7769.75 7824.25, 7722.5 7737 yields 0.06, 2.86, 2.74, 2.95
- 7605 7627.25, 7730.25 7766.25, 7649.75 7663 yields 0.09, 3.14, 2.79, 2.75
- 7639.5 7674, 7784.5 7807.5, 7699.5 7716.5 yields 0.03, 2.82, 2.8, 2.99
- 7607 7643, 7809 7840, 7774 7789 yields 0.05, 2.97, 2.77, 2.89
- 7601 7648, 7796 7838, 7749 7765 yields 0.05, 2.95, 2.77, 2.88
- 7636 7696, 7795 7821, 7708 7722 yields 0.04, 2.83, 2.78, 2.99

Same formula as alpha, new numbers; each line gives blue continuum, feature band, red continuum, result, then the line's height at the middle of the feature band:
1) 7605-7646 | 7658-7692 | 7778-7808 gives 1.29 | 2.97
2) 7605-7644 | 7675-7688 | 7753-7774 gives -0.03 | 2.92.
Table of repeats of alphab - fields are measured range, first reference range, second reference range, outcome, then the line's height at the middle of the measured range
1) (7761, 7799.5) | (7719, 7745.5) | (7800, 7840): -0.02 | 2.85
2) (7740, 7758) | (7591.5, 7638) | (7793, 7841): 0.07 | 2.95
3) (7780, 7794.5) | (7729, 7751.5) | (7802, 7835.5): -0.08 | 2.85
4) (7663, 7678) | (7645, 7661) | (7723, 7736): 0.01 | 2.82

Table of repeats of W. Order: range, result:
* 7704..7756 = 2.253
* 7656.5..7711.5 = 2.565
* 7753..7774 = 2.408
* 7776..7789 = 2.357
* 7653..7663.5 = 2.54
